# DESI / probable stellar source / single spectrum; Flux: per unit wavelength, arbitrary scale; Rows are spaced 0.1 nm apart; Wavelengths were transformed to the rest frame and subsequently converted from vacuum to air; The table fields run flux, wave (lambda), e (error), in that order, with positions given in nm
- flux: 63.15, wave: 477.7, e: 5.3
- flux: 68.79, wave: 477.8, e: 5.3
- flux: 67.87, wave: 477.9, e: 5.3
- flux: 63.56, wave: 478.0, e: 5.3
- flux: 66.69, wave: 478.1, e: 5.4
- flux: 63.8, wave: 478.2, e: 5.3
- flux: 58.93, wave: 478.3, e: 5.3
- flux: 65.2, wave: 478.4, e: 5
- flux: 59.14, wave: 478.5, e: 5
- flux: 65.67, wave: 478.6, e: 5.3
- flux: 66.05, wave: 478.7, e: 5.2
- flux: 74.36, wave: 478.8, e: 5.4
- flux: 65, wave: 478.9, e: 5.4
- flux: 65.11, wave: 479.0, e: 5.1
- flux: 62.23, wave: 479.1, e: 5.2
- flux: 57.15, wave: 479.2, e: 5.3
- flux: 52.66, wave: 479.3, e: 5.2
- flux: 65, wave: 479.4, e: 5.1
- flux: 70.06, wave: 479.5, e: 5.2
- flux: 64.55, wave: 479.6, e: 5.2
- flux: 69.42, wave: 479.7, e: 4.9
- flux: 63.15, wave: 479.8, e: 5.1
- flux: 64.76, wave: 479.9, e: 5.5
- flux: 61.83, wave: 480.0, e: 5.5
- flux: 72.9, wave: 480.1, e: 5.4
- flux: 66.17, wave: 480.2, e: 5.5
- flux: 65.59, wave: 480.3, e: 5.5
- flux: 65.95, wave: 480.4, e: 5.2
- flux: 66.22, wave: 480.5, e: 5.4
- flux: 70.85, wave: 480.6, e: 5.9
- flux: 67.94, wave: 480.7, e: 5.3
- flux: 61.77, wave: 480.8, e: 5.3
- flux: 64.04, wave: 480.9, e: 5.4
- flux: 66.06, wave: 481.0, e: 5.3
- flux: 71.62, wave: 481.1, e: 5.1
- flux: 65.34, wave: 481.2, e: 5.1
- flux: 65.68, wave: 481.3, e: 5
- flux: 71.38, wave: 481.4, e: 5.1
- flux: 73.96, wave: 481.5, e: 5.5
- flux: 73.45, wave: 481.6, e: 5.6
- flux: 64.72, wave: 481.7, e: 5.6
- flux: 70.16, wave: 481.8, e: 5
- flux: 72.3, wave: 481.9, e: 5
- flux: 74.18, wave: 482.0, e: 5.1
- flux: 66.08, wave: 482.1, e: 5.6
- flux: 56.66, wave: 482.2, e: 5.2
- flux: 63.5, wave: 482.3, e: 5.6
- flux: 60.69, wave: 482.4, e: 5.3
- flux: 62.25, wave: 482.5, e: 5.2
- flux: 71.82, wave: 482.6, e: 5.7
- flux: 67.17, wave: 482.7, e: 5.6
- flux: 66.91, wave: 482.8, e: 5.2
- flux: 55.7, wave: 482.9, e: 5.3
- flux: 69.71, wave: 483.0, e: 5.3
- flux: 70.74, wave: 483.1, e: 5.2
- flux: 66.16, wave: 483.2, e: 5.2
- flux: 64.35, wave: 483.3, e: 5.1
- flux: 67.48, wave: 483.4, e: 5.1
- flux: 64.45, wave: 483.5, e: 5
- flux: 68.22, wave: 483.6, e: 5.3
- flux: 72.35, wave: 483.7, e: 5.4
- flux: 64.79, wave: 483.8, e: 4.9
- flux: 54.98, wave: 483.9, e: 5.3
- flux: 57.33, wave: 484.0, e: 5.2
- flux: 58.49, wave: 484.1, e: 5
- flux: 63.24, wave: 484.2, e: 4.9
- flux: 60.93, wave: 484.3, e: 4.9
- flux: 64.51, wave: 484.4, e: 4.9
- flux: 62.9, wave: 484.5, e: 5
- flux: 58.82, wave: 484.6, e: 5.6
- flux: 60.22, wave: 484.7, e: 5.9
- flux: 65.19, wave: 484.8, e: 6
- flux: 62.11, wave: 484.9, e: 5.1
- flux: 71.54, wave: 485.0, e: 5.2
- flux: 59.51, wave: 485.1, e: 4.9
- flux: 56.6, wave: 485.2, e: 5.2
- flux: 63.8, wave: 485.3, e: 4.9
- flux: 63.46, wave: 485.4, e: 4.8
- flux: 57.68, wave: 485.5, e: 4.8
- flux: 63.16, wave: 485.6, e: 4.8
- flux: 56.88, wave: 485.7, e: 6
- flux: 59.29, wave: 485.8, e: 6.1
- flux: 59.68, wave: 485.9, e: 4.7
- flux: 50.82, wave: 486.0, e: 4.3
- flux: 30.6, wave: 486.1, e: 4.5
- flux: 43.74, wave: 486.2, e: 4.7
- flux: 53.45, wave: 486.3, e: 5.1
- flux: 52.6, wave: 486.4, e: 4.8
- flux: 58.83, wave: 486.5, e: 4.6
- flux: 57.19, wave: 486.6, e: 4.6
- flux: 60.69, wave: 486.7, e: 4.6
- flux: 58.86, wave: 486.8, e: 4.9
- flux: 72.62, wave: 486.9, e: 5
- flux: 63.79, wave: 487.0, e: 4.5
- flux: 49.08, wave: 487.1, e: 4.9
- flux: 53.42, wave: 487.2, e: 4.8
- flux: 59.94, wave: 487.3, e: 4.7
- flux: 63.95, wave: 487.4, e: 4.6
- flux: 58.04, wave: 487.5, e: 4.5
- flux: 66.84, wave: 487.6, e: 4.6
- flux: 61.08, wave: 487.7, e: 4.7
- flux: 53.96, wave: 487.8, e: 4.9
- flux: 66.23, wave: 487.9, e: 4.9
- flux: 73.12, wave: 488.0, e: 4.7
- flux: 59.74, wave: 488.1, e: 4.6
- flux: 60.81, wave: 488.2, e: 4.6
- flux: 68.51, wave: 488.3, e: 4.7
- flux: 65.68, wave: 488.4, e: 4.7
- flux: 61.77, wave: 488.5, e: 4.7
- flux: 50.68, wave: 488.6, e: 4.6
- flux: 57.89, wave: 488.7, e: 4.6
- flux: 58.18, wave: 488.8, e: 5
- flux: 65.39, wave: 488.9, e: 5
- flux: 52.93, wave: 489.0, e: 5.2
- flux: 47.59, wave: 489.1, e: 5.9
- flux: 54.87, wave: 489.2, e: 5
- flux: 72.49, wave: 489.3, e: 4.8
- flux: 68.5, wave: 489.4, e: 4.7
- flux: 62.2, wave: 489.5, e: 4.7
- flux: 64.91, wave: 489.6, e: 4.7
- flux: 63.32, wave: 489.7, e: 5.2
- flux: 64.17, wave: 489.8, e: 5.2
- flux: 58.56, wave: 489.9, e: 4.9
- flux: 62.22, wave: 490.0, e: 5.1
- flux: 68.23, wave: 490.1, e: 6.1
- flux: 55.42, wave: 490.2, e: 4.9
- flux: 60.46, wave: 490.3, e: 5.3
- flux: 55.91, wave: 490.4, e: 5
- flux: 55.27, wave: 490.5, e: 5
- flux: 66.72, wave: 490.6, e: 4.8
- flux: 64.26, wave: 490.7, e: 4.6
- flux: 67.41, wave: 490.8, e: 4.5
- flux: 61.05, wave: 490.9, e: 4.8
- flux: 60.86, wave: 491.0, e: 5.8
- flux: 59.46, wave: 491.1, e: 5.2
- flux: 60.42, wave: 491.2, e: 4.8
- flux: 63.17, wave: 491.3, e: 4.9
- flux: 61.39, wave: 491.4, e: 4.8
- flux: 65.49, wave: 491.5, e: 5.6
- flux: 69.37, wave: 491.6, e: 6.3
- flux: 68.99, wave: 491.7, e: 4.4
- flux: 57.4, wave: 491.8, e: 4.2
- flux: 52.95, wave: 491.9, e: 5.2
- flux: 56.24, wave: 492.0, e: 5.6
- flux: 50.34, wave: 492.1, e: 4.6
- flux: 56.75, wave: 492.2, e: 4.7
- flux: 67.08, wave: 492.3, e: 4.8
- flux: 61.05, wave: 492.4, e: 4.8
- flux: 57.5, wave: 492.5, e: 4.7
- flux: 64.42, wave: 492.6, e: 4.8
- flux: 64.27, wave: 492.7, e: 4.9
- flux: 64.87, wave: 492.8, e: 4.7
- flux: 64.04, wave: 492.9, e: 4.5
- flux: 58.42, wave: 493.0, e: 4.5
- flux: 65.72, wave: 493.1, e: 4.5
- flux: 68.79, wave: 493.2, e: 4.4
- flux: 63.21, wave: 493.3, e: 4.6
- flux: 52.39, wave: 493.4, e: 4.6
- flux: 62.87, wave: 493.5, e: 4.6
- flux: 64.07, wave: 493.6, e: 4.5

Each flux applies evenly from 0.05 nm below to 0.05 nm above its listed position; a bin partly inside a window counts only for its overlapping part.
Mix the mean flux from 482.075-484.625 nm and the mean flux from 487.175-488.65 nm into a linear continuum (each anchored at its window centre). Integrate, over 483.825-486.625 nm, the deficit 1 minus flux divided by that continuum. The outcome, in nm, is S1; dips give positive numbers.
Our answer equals 0.214 nm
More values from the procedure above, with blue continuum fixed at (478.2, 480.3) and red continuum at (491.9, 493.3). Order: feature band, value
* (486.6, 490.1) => 0.06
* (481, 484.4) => -0.12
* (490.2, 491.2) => 0.01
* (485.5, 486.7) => 0.17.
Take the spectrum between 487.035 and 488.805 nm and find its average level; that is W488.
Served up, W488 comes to 60.6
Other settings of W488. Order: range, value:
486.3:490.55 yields 60.5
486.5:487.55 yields 59.7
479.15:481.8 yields 66.3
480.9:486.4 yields 63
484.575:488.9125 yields 59.4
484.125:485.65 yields 62.2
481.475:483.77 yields 67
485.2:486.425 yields 54.7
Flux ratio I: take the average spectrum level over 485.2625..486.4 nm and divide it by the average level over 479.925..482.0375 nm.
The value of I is 0.8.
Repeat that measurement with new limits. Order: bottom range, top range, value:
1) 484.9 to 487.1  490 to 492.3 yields 1.06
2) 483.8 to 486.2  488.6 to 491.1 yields 1.03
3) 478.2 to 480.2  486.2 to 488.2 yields 0.93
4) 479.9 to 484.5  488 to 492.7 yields 0.93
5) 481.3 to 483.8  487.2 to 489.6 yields 0.91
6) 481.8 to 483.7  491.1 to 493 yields 0.92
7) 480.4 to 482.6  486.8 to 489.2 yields 0.90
